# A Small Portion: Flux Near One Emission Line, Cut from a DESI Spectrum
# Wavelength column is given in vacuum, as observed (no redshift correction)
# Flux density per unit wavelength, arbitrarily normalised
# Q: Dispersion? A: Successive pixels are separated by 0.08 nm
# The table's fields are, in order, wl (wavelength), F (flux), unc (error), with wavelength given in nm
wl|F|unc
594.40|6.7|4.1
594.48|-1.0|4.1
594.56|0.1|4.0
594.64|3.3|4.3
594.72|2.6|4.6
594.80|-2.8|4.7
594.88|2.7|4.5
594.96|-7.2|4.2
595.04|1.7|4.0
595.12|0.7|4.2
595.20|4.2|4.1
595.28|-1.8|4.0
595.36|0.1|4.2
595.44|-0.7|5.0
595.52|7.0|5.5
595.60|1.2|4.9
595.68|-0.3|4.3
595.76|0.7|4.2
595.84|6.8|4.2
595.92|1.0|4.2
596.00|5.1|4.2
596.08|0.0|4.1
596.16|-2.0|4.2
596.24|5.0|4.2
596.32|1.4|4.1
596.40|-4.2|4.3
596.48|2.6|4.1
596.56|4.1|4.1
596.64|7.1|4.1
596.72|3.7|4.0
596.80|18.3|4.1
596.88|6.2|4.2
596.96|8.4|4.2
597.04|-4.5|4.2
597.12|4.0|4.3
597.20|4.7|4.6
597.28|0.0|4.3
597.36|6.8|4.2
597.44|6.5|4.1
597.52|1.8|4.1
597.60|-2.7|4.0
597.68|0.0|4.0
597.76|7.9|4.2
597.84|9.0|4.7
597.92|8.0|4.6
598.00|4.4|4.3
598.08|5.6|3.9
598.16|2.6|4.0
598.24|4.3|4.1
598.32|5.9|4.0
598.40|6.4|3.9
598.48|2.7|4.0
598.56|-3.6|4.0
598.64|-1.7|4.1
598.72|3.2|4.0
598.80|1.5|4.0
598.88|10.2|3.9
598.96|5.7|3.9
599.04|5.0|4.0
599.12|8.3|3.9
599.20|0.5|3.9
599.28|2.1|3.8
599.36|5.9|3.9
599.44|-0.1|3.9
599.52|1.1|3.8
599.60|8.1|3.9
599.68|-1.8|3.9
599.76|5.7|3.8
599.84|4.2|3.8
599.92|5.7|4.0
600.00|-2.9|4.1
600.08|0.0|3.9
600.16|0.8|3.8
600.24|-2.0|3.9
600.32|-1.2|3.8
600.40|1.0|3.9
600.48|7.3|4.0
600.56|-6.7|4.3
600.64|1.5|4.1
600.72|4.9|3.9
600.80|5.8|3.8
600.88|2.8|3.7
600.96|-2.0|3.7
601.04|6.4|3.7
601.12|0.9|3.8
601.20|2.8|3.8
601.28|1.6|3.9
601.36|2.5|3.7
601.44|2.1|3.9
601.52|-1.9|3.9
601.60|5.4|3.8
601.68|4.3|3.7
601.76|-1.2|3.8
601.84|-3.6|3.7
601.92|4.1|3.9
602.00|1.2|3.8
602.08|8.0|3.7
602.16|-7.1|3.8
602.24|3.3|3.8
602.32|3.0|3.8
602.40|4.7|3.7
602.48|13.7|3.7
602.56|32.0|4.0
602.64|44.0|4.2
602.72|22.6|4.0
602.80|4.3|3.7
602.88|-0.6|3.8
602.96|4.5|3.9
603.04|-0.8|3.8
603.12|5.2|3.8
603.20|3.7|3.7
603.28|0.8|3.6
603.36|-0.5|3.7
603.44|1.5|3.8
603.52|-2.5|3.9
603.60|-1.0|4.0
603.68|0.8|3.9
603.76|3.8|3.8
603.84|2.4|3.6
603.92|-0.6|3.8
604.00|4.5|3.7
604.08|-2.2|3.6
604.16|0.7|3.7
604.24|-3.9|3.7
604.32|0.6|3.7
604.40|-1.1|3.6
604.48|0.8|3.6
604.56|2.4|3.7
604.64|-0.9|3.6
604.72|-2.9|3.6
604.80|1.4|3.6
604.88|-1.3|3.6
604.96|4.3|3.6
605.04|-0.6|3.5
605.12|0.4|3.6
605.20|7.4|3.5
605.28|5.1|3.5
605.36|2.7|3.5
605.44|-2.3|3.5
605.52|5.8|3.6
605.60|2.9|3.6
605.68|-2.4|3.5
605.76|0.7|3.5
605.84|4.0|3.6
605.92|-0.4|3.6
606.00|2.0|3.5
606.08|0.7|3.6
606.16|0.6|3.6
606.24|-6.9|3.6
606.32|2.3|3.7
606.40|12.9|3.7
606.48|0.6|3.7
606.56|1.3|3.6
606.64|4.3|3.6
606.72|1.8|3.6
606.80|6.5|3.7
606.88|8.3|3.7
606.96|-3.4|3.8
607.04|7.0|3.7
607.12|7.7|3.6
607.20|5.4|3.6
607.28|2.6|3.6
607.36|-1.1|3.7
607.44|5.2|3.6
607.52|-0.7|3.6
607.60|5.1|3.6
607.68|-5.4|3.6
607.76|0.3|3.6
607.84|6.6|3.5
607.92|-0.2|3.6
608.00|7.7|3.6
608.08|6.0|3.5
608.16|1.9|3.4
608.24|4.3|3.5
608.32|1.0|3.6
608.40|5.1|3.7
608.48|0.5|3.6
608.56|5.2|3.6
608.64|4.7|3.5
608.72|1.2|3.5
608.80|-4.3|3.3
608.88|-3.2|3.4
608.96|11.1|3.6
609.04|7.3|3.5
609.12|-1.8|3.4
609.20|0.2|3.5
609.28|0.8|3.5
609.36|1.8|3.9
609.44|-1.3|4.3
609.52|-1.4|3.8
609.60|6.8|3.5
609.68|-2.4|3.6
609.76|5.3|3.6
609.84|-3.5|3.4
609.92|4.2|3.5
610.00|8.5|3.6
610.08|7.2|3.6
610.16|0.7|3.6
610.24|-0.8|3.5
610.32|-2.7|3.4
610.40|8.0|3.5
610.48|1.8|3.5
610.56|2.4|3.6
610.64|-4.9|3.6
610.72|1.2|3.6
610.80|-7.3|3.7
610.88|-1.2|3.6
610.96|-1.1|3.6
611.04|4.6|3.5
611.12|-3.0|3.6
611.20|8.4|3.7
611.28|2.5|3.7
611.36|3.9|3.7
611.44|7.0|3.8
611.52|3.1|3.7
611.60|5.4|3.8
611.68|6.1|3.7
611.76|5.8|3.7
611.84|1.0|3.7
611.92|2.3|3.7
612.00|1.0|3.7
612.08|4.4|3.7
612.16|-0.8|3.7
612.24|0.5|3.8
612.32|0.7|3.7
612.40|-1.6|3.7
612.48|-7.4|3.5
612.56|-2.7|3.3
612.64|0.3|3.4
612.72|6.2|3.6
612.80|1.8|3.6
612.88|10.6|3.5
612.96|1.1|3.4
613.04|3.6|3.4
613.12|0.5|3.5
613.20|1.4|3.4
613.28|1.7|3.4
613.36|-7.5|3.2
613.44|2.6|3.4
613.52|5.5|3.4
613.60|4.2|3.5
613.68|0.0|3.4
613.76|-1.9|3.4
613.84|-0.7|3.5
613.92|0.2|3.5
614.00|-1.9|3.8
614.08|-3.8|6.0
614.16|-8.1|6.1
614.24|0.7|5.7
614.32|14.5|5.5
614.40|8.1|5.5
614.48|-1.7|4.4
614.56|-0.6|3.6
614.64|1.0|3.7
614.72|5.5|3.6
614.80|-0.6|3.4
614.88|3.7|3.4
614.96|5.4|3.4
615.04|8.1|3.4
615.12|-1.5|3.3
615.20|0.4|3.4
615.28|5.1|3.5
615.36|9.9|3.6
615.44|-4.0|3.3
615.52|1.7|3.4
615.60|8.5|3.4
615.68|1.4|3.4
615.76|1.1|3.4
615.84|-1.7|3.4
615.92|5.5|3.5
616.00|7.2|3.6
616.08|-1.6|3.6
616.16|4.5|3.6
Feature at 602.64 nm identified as [O III] 5007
